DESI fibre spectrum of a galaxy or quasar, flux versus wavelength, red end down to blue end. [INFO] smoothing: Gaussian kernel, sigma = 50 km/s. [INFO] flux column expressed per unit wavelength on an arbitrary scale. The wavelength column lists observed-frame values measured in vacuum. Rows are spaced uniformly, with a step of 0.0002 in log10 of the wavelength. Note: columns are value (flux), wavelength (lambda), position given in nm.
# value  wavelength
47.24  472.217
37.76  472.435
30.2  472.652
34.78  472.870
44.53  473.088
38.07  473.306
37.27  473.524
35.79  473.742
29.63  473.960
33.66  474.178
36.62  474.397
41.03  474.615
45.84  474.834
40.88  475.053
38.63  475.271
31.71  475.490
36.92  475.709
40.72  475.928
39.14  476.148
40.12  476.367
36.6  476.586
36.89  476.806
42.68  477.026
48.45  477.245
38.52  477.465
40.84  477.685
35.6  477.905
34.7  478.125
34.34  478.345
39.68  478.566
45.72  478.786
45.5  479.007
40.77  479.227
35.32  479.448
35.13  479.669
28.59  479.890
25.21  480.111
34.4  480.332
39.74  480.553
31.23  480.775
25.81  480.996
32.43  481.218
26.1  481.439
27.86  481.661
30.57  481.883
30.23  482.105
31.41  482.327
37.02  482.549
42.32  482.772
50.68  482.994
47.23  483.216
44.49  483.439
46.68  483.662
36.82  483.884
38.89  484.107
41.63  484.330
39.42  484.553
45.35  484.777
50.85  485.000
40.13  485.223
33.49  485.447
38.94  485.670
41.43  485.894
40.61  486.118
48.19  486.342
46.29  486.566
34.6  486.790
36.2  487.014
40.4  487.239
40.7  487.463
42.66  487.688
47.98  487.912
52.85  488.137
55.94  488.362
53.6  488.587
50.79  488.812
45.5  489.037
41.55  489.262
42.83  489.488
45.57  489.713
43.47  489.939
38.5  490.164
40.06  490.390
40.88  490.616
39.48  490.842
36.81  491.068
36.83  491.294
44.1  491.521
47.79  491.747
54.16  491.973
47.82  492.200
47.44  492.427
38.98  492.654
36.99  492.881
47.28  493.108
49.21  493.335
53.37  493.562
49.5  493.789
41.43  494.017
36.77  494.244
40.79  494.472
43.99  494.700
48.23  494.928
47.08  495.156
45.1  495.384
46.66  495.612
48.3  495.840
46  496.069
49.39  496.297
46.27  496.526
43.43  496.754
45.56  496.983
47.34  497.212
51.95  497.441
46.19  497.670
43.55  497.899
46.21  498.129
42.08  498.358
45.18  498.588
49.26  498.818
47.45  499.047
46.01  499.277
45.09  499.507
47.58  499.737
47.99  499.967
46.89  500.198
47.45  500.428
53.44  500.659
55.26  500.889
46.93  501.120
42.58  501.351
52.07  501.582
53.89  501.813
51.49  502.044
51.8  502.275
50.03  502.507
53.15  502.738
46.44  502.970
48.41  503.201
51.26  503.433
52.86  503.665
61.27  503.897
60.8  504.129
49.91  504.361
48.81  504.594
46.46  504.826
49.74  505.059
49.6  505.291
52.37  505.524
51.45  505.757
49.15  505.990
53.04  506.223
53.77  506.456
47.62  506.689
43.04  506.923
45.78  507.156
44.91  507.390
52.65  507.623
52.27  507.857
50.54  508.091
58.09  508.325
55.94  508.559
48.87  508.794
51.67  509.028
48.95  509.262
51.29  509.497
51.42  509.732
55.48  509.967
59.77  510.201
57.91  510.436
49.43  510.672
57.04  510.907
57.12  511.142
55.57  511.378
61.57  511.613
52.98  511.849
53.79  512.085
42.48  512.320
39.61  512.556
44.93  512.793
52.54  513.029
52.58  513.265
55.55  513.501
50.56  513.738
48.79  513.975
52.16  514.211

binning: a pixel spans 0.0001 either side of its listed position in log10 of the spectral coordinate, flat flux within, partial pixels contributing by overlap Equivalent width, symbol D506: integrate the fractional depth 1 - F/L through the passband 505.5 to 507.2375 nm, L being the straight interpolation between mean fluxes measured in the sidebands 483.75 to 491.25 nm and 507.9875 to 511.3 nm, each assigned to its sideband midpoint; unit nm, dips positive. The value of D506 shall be 0.09 nm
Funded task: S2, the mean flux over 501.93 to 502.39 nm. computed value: 51.7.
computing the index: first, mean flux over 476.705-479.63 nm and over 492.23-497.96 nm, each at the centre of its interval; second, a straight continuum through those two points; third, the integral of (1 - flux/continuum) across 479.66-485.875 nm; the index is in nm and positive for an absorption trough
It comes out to 0.67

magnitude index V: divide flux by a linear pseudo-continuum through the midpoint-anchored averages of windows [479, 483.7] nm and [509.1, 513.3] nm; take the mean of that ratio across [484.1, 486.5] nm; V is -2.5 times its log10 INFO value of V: -0.11 mag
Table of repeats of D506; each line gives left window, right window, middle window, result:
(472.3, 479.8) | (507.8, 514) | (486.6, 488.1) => 0.056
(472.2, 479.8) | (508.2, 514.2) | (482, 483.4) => 0.037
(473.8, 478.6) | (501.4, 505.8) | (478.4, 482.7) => 0.684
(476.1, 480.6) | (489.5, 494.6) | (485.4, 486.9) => 0.011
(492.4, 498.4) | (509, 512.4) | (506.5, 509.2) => 0.113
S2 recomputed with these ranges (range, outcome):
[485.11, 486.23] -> 38.9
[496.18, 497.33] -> 46.4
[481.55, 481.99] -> 29.2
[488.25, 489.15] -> 51.5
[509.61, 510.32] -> 55.6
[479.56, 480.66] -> 32.6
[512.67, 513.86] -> 51.2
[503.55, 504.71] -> 54.7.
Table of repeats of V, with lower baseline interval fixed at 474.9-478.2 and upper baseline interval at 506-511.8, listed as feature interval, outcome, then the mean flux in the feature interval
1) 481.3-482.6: 0.336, 30.3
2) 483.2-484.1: -0.023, 42.9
